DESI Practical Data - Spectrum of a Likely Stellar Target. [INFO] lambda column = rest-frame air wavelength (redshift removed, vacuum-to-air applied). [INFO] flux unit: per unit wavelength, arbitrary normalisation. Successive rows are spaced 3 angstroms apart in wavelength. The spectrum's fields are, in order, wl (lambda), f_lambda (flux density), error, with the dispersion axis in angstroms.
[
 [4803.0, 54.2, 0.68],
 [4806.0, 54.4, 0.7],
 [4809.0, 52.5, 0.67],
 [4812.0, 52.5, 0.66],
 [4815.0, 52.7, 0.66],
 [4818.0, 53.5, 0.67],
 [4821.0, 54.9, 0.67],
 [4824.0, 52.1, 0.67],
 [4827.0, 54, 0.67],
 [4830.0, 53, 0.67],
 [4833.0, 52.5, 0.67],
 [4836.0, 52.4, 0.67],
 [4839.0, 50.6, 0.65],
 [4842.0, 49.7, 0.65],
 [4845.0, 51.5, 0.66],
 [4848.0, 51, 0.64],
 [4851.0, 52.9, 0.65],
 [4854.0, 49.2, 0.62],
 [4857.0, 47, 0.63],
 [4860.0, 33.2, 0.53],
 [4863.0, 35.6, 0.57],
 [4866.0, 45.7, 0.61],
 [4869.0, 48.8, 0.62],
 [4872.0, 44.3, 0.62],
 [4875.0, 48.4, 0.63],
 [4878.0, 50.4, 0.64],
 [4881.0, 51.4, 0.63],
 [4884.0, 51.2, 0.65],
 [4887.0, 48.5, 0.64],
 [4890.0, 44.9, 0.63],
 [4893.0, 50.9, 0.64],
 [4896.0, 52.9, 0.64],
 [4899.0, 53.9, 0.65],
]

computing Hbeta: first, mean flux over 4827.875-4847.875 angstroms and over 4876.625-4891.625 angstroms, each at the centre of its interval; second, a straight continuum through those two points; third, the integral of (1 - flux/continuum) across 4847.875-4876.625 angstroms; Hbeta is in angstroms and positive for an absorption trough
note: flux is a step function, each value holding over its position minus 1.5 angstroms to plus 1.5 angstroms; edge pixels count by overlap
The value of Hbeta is 2.9 angstroms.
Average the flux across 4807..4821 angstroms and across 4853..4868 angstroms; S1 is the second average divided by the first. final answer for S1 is 0.8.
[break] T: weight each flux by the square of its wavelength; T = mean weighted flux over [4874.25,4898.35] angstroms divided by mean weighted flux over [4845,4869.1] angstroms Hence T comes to 1.11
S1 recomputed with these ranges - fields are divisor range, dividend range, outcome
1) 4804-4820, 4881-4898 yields 0.94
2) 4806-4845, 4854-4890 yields 0.87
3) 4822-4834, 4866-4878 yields 0.89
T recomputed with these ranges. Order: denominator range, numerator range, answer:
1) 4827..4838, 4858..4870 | 0.78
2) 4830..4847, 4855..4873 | 0.84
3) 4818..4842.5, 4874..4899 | 0.98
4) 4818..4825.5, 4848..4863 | 0.86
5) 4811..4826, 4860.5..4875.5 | 0.84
